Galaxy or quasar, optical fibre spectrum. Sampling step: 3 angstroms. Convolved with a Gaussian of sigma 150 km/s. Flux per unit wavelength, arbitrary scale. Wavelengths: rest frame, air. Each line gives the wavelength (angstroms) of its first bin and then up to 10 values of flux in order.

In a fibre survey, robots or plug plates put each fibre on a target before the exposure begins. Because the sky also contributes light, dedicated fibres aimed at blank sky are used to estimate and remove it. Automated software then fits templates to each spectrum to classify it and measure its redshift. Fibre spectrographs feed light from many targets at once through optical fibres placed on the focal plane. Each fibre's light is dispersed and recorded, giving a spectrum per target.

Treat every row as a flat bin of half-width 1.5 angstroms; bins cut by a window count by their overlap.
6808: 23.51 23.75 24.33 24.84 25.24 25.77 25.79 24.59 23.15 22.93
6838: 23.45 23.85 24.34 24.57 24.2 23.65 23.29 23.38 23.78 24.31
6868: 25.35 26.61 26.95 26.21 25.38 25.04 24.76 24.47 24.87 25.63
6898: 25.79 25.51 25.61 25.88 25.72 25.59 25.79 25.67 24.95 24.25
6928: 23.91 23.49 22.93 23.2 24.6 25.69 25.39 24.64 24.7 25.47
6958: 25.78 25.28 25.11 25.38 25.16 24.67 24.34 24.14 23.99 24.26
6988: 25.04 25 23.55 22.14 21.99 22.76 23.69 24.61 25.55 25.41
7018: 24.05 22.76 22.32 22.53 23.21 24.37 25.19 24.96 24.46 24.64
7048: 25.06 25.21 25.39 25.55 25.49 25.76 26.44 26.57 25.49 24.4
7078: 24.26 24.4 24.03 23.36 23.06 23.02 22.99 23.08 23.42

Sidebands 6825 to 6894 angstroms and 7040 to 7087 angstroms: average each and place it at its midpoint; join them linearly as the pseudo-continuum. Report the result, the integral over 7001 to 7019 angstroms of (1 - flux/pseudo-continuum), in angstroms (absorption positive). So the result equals 0.48 angstroms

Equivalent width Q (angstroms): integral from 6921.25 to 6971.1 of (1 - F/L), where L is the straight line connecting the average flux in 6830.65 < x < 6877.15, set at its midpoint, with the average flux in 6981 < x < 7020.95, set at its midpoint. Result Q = -1.2 angstroms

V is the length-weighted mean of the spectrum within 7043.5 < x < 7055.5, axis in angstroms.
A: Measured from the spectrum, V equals 25.1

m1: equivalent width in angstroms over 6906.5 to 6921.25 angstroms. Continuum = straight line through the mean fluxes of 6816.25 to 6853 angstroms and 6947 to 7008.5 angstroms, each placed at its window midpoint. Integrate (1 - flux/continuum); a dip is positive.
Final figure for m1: -0.8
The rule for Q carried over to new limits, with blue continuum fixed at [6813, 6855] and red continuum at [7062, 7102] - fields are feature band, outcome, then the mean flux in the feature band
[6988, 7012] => 0.7 angstroms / 23.6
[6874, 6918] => -2.1 angstroms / 25.5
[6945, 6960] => -0.5 angstroms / 25.2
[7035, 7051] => -0.4 angstroms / 24.9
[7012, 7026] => 0.3 angstroms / 23.8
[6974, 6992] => -0.1 angstroms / 24.5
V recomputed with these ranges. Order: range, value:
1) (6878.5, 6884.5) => 25.2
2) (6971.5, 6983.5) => 24.3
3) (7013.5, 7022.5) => 24.1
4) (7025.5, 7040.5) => 24.1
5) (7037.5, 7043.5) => 24.7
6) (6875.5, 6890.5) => 25.2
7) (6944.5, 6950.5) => 25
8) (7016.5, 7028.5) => 22.9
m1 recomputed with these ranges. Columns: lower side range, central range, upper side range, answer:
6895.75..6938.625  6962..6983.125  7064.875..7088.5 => 0.1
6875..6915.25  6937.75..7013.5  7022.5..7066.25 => 1.6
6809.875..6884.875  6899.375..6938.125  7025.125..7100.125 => -0.4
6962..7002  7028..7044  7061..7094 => 0.0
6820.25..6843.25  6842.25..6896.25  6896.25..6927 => 0.0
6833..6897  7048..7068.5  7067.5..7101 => -1.3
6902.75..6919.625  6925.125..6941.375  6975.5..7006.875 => 1.0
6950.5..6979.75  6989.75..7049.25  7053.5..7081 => 3.2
